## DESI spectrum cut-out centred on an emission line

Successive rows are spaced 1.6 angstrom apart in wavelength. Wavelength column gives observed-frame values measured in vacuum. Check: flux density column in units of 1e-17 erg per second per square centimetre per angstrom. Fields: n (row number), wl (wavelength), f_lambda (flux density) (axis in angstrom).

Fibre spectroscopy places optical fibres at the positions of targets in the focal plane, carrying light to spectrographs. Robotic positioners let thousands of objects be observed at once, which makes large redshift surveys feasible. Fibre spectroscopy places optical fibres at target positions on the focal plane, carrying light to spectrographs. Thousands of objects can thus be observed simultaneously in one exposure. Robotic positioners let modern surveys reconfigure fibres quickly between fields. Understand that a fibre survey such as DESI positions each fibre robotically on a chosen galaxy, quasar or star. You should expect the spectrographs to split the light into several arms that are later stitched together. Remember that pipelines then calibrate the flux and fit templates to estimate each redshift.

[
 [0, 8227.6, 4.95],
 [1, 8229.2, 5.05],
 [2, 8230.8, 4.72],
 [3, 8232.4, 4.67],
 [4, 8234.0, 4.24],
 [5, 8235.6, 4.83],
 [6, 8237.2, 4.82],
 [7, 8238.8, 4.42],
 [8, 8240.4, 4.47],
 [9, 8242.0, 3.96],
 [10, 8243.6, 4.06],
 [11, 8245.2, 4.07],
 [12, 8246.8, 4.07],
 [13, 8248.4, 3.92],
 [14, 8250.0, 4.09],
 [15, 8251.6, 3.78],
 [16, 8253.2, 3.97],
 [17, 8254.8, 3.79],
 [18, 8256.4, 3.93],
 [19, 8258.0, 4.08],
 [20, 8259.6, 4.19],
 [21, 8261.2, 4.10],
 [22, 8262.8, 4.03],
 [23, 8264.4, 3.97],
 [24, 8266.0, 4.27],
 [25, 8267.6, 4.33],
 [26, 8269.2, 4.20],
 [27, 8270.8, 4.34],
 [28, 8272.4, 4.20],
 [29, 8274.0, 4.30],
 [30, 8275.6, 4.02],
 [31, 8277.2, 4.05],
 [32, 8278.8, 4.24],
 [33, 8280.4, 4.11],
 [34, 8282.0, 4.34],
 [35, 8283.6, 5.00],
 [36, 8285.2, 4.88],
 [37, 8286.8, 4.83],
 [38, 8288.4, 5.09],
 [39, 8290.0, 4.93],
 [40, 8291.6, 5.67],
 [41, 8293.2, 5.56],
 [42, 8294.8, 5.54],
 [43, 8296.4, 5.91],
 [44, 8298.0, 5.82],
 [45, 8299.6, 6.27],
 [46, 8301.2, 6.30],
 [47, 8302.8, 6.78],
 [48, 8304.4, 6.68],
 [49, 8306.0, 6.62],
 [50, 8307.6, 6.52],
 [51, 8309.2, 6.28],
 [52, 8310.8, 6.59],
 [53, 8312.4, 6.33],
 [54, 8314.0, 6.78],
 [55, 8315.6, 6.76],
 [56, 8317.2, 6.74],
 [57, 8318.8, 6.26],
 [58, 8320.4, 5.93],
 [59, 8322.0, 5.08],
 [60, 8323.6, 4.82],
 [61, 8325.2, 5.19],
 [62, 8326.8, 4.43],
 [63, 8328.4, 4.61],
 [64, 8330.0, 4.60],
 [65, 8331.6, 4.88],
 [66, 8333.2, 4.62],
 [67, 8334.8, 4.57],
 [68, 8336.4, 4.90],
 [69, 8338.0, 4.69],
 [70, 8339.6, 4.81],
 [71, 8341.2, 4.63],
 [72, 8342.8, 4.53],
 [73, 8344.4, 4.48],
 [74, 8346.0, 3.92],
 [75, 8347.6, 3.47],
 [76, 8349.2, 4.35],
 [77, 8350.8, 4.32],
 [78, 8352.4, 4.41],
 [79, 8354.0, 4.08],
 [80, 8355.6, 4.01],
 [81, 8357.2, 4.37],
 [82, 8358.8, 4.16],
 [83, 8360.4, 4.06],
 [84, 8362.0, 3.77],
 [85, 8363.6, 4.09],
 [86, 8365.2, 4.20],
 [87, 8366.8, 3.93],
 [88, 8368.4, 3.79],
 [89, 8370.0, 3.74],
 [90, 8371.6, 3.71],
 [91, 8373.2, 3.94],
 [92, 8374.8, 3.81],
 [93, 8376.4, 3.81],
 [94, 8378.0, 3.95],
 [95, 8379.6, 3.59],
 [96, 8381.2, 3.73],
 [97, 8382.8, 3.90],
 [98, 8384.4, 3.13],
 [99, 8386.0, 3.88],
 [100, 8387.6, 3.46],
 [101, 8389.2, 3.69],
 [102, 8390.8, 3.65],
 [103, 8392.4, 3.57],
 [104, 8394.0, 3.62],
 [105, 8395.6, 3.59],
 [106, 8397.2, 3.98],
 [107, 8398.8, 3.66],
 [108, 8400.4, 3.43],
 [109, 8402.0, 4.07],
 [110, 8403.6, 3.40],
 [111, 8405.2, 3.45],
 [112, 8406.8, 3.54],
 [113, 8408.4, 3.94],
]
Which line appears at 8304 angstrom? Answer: [O III] 5007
